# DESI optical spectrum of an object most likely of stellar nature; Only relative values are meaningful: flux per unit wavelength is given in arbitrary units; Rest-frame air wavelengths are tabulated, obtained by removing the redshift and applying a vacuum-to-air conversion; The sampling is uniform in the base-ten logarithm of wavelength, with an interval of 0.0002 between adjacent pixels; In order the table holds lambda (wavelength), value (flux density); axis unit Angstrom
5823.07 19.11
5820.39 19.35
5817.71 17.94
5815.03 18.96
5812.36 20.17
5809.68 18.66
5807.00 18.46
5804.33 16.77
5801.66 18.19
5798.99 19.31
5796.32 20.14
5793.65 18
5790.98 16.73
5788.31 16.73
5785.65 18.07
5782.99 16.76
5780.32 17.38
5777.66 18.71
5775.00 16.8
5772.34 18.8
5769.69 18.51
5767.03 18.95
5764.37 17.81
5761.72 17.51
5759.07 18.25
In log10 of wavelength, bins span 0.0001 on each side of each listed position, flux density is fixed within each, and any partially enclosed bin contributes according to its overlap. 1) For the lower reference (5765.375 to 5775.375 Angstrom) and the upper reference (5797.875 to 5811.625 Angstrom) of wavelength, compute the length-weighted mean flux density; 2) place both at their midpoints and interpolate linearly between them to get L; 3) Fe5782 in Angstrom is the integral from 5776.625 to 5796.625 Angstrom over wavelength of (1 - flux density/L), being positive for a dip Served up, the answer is 0.74 Angstrom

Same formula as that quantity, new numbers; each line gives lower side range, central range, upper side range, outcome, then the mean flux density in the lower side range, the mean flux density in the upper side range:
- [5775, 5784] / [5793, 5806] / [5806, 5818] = -0.09 Angstrom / 17.5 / 18.9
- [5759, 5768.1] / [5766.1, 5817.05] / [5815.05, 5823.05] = 0.64 Angstrom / 18.1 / 18.8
